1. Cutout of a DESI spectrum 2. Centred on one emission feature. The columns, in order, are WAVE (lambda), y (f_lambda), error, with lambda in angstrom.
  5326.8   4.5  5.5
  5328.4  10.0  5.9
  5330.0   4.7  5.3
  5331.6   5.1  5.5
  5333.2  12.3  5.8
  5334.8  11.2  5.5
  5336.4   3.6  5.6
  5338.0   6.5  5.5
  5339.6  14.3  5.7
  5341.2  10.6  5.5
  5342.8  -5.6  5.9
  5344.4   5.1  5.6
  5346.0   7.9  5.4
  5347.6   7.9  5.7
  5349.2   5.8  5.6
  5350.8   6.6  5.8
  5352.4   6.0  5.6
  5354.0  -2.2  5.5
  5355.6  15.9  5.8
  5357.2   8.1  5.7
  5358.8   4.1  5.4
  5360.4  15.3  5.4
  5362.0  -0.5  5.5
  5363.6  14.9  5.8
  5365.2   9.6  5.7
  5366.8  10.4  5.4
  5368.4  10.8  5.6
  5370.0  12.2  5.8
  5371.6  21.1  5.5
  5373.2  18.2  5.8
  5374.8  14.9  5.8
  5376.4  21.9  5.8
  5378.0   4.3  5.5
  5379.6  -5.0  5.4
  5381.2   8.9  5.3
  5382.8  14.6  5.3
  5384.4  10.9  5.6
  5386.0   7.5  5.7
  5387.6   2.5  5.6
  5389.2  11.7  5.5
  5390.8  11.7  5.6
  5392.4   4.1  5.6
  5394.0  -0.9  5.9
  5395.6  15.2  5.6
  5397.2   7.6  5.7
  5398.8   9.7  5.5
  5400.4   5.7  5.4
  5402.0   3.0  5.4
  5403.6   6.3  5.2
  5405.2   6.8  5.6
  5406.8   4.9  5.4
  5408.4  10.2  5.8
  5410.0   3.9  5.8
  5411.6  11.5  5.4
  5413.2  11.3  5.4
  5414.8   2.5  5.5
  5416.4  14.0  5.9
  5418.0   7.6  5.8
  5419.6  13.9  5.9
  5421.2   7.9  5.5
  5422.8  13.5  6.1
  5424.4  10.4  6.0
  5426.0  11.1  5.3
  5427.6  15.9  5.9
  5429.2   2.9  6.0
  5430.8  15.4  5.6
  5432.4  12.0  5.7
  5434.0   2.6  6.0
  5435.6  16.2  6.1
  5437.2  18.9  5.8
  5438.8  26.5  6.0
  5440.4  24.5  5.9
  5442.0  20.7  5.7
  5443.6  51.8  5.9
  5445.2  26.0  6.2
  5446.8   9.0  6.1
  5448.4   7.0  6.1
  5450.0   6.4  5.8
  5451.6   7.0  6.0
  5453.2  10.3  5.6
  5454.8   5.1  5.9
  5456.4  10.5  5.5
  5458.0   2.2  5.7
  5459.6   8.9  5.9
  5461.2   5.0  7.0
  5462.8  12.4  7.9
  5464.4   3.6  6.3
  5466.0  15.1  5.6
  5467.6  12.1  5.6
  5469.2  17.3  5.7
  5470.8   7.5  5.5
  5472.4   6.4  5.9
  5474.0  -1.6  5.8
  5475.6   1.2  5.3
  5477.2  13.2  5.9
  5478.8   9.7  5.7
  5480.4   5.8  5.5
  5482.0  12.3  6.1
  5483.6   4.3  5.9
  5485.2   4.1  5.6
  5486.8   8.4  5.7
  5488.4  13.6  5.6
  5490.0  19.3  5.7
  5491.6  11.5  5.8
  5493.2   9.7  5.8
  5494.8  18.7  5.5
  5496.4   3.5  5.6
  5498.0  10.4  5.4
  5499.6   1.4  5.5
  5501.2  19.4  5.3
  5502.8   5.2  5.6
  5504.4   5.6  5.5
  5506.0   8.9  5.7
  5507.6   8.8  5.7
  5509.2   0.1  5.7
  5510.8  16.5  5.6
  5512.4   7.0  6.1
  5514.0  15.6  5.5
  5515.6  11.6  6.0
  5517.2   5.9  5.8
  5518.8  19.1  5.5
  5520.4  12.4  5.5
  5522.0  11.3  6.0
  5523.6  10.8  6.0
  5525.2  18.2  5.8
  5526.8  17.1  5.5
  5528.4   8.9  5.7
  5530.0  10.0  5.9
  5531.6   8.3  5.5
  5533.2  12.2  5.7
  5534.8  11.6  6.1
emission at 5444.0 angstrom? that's [O II]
